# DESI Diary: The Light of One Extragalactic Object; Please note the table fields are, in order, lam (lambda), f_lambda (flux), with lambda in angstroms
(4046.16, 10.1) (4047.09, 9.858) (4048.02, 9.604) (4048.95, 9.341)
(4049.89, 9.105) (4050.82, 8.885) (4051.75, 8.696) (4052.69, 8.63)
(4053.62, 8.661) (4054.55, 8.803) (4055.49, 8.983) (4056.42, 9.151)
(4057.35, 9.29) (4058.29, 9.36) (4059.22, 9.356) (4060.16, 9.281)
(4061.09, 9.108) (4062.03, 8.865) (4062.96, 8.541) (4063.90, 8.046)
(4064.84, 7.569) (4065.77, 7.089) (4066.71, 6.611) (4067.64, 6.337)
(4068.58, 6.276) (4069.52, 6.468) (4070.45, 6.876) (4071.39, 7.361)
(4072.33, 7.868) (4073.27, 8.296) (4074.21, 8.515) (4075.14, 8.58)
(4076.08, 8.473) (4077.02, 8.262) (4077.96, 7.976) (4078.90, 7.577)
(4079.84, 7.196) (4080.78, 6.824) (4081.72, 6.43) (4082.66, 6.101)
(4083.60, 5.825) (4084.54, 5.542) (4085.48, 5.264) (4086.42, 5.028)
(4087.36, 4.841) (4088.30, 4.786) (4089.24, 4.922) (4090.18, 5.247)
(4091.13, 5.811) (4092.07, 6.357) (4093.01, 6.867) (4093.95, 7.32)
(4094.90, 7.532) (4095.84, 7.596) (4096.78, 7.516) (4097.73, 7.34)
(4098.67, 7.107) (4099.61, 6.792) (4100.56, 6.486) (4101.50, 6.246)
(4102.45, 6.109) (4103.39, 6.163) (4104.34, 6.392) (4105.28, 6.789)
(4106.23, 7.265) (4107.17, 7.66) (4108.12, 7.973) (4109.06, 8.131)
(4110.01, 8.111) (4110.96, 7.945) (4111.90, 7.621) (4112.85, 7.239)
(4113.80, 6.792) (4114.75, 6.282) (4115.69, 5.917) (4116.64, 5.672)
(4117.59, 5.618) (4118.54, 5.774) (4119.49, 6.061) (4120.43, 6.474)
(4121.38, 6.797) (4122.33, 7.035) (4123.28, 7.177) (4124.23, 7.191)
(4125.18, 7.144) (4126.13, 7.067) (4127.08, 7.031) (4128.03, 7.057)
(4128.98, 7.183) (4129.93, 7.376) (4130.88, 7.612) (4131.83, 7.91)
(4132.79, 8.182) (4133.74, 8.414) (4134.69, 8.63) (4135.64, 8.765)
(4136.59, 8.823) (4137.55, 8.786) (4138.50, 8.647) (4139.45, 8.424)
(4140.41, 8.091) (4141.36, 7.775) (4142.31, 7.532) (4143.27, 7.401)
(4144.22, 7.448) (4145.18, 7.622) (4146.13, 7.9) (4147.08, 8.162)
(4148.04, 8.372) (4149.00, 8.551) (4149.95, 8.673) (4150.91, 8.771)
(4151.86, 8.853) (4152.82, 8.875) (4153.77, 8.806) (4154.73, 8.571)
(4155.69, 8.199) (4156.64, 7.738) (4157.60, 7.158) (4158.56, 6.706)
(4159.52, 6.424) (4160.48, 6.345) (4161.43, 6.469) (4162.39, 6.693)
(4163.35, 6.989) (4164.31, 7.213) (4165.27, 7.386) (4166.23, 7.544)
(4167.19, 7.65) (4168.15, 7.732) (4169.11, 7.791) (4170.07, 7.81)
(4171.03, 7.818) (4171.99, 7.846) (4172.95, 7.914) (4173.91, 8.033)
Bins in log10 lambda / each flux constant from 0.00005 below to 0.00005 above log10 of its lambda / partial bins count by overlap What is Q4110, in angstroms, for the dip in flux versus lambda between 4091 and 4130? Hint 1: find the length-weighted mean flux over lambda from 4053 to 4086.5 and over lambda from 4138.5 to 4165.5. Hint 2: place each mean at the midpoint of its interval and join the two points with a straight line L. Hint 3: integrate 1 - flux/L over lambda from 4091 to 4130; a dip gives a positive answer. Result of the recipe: 4.2 angstroms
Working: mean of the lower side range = 7.69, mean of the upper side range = 7.77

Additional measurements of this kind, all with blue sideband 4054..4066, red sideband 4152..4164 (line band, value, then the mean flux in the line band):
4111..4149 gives 1.8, 7.43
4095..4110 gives 2.0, 7.09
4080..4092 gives 4.0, 5.62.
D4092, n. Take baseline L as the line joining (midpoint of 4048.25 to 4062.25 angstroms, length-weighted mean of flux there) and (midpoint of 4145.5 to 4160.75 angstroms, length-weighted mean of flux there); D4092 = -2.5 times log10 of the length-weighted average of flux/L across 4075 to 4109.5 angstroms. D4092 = 0.28 mag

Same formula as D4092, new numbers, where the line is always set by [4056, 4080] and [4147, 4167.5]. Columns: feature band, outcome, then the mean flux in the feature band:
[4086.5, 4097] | 0.27 mag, 6.18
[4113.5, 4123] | 0.25 mag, 6.25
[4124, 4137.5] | 0.00 mag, 7.78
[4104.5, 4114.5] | 0.06 mag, 7.49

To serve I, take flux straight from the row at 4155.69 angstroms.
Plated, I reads 8.199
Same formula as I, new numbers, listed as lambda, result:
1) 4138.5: 8.647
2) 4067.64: 6.337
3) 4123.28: 7.177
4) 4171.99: 7.846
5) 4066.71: 6.611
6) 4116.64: 5.672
